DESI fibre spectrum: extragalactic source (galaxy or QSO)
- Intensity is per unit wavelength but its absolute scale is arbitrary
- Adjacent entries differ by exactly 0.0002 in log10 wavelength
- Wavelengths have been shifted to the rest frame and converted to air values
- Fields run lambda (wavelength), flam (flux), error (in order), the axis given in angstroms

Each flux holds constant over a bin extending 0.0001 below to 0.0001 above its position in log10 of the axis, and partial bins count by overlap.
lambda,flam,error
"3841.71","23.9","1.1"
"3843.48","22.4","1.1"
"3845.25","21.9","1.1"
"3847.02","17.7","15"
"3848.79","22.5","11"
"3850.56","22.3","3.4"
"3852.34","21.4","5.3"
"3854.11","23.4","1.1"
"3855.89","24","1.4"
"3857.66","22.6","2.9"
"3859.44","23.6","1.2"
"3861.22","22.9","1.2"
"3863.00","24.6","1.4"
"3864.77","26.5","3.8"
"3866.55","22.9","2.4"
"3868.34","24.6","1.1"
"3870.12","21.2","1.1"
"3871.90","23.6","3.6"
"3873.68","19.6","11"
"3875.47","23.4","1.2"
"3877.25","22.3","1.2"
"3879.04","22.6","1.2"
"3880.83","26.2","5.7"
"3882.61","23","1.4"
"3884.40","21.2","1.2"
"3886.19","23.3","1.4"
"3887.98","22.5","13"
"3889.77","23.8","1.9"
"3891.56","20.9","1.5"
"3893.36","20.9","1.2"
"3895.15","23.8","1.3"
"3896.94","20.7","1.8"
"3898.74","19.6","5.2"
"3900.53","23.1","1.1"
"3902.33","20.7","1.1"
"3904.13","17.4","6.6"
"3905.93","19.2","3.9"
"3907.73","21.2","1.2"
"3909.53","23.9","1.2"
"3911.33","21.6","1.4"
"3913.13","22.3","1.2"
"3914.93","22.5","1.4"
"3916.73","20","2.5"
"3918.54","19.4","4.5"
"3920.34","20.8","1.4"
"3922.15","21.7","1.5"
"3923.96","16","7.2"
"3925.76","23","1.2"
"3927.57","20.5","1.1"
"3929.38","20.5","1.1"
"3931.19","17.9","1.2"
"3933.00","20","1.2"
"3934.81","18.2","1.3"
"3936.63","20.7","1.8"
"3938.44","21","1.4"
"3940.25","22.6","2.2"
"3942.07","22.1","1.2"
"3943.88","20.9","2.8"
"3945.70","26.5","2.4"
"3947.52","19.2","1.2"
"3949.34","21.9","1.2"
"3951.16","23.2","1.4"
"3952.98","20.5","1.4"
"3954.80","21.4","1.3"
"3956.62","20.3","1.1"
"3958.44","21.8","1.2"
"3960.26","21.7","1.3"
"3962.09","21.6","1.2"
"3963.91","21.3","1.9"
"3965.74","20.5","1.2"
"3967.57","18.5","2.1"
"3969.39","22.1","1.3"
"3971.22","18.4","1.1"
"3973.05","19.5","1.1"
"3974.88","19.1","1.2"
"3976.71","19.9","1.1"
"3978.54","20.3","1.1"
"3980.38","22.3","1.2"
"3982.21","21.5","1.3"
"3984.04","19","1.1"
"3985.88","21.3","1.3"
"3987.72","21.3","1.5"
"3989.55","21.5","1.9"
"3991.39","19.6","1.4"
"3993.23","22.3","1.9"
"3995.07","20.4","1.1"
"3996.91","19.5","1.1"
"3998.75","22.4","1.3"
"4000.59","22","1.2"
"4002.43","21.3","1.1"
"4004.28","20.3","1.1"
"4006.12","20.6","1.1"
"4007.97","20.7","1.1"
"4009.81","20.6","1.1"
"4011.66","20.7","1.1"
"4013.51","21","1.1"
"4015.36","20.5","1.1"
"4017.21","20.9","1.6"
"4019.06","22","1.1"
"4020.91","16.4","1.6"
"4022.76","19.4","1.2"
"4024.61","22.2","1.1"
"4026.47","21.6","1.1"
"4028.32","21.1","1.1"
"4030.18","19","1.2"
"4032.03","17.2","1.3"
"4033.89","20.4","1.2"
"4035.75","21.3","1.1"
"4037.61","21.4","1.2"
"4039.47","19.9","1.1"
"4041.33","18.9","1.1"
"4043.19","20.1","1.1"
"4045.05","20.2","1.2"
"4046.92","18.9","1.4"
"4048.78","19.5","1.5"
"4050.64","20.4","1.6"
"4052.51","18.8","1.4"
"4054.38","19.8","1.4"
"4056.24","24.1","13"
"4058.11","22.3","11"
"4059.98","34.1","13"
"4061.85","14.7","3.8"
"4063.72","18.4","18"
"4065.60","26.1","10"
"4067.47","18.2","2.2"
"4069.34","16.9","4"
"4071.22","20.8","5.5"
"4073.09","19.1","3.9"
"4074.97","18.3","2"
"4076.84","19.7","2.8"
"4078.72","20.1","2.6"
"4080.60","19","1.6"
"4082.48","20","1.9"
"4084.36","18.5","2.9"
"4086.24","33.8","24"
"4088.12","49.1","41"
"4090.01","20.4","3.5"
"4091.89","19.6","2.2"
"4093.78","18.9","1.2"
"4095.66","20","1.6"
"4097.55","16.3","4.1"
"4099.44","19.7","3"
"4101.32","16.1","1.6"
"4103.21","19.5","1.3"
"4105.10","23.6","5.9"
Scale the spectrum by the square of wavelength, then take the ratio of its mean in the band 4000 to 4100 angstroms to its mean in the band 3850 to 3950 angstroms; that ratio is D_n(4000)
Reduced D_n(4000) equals 1.04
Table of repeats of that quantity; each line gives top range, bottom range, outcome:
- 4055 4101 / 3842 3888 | 1.07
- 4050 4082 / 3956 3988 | 1.05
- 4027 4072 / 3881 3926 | 1.04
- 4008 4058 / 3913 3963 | 1.01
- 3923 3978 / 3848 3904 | 0.95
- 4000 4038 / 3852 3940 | 1.00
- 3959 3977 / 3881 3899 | 0.95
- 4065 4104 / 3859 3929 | 1.07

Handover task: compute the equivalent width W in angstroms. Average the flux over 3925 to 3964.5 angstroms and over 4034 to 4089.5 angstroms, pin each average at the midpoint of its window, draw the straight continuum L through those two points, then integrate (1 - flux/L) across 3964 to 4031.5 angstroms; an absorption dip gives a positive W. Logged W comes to 2.9 angstroms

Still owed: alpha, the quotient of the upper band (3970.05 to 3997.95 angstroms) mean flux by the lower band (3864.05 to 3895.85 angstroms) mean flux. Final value 0.89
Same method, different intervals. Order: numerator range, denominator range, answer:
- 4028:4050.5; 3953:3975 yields 0.96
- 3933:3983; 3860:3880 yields 0.91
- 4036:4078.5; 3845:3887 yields 0.90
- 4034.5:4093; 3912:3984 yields 1.04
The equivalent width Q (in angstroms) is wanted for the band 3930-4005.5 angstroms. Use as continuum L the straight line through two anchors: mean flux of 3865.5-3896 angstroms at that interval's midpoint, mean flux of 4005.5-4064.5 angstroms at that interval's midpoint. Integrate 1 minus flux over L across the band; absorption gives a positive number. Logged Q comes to 2.1 angstroms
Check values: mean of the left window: 22.7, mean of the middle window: 20.9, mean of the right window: 20.5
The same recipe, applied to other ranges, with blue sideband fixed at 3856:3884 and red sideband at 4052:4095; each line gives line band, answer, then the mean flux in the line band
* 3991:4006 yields 1.07 angstroms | 21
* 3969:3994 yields 2.39 angstroms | 20.5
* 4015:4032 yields 1.75 angstroms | 20.2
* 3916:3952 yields 3.37 angstroms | 20.8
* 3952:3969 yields 1.44 angstroms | 20.9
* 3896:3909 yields 1.54 angstroms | 20.4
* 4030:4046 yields 1.82 angstroms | 19.9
